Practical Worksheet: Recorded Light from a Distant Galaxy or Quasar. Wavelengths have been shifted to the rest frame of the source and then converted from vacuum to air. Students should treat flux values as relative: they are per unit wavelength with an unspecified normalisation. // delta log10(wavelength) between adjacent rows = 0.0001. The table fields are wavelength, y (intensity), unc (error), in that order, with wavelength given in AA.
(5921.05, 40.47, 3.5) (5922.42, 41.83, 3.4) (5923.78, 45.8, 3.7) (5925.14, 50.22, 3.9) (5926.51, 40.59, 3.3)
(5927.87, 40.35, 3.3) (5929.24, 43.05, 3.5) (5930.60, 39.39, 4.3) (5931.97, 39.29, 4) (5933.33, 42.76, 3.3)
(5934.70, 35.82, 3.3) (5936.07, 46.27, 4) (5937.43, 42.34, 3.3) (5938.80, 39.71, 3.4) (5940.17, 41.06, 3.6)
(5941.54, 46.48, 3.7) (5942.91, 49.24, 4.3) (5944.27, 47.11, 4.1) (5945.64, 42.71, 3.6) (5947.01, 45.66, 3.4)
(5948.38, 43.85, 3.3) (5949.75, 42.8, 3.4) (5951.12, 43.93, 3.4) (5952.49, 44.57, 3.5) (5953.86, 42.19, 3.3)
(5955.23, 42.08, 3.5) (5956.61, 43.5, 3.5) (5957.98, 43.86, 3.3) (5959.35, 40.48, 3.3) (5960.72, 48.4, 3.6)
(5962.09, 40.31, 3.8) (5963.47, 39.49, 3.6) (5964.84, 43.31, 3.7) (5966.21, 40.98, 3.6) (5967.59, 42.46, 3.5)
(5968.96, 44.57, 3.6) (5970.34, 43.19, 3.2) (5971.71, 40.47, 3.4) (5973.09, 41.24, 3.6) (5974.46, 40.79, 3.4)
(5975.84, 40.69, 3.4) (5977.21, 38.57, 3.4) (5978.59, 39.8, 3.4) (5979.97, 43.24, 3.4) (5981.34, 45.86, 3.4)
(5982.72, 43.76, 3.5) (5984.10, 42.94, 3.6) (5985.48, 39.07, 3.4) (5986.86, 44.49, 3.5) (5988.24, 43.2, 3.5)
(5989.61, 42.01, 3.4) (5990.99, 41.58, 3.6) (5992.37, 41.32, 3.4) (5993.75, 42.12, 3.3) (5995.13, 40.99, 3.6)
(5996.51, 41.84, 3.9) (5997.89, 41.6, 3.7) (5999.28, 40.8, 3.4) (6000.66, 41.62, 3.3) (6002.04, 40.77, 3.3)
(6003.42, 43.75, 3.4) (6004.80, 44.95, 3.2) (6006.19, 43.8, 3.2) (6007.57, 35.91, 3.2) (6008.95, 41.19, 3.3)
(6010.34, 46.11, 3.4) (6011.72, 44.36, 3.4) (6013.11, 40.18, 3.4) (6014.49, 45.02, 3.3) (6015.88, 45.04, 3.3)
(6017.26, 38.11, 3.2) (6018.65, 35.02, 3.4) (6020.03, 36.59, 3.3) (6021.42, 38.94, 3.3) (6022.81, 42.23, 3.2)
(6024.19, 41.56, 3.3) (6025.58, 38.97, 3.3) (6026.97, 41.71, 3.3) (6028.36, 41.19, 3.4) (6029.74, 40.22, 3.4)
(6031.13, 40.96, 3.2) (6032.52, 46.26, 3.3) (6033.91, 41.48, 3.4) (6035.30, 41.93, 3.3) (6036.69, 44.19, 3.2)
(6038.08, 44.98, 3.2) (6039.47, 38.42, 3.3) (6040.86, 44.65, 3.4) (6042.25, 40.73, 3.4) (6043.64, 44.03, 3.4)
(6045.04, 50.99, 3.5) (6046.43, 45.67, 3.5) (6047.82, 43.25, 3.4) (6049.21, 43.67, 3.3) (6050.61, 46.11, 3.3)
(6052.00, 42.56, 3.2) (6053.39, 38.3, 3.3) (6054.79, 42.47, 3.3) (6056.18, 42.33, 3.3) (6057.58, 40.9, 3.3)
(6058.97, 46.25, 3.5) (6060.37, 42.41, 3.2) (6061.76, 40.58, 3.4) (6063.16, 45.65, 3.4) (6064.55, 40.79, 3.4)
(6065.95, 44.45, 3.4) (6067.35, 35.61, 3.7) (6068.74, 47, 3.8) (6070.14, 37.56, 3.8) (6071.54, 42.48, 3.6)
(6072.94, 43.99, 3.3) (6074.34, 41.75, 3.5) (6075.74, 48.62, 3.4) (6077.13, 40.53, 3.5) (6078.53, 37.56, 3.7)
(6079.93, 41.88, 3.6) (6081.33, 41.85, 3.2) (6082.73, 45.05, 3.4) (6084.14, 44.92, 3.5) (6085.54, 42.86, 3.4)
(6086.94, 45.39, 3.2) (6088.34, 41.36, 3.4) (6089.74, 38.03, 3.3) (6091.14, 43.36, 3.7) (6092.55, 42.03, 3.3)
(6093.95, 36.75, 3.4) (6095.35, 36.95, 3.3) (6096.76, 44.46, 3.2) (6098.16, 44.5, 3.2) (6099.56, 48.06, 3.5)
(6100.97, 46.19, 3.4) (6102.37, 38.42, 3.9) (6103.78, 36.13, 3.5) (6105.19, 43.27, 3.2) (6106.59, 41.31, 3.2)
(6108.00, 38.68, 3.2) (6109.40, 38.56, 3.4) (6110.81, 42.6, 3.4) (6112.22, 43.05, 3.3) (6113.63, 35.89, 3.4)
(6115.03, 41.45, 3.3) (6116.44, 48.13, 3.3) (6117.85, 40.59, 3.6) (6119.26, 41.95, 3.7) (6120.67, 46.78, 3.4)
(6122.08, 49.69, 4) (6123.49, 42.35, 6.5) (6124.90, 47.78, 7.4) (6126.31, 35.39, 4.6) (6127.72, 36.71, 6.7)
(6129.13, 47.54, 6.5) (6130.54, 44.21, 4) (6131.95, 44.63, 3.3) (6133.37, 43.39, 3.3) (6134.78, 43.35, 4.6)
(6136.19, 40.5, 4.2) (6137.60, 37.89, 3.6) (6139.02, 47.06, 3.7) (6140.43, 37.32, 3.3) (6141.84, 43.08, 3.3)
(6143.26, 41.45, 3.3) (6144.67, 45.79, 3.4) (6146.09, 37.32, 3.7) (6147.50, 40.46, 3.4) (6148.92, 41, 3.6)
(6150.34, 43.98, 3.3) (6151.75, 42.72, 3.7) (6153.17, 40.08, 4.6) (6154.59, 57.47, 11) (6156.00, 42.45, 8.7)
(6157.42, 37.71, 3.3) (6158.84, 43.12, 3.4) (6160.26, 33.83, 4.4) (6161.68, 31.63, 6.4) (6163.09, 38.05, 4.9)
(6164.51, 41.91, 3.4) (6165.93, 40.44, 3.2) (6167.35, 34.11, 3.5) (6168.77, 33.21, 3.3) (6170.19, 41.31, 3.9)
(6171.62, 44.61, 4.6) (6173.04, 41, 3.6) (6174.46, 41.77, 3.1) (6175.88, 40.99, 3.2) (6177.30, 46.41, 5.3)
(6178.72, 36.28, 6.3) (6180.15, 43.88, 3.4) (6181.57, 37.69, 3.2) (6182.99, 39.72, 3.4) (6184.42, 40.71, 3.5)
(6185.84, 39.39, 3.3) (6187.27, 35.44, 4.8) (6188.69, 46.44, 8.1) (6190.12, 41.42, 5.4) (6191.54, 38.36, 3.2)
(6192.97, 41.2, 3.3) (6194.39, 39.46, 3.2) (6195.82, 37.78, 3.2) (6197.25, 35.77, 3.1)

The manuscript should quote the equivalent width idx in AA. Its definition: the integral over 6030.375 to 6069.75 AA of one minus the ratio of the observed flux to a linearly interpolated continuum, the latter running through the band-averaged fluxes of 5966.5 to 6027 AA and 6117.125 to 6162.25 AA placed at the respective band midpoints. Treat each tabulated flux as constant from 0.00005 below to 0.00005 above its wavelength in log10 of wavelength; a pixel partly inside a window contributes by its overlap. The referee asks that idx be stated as -1.1 AA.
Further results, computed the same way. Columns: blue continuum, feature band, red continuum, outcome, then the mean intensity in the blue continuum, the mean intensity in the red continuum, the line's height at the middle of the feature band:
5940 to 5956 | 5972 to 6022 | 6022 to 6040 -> 1.54 AA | 44.4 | 41.9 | 42.9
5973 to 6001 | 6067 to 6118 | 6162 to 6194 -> -1.25 AA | 41.8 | 40.1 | 40.9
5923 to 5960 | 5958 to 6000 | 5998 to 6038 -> 0.37 AA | 43.2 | 41.6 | 42.4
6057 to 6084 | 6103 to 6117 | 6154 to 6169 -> 0.11 AA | 42.4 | 39.5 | 41.2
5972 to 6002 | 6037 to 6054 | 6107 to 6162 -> -0.73 AA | 41.7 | 42.1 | 41.9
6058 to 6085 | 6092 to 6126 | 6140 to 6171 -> -0.53 AA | 42.6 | 40.4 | 41.6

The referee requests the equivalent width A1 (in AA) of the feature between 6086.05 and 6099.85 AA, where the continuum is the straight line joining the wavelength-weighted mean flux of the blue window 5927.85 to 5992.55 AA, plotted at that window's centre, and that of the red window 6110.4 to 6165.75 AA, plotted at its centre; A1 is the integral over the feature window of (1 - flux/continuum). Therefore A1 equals 0.08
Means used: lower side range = 42.5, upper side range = 42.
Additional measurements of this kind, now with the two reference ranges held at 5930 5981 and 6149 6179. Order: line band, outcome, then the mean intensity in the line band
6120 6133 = -0.9 AA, 43.9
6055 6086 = -0.7 AA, 42.5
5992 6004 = 0.1 AA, 41.6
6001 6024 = 0.4 AA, 41.4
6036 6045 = -0.4 AA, 43.4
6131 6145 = -0.5 AA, 42.4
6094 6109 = -0.1 AA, 41.5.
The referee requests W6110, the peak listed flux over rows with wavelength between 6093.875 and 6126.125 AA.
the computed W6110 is 49.69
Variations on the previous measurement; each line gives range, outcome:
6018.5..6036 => 46.26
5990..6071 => 50.99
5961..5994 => 45.86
